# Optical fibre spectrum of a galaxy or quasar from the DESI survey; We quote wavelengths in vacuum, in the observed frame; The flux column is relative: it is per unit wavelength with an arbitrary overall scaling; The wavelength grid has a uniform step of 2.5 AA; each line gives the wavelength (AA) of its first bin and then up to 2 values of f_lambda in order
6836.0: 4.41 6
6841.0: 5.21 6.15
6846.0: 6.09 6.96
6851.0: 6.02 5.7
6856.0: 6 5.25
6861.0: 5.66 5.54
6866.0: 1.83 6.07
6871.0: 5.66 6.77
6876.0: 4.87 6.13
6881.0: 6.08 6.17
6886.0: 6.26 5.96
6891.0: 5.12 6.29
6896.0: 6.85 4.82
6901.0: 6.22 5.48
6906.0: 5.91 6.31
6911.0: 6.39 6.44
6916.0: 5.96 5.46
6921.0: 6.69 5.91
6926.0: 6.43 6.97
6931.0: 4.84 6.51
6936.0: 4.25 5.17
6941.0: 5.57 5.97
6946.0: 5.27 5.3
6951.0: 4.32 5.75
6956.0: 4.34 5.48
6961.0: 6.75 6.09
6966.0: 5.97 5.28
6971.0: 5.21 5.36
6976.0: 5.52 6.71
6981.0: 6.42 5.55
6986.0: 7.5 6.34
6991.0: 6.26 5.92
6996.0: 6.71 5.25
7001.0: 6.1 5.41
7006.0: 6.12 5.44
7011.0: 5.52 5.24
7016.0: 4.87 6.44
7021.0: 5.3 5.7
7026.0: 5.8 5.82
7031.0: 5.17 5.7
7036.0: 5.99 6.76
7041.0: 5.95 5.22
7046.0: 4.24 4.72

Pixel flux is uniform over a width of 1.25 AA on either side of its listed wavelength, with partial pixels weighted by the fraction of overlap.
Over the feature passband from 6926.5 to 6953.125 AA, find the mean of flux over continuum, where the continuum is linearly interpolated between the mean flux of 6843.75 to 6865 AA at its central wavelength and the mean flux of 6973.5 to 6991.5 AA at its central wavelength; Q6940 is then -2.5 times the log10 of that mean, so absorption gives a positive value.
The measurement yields 0.126 mag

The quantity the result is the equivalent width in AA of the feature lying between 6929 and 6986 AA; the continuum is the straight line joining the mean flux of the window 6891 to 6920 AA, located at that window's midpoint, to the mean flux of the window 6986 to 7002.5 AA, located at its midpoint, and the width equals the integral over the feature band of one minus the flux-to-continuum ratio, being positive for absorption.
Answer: 4.81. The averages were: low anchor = 5.98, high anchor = 6.19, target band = 5.59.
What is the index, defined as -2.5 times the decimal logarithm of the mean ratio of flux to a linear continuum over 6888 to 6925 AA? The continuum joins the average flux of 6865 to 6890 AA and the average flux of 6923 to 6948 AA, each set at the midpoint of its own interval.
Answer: -0.065 mag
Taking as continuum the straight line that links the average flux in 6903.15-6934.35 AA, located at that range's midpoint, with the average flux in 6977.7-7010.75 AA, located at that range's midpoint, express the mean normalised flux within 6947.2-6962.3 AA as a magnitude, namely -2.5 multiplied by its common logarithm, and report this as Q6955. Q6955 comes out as 0.15 mag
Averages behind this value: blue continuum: 6.11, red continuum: 6.11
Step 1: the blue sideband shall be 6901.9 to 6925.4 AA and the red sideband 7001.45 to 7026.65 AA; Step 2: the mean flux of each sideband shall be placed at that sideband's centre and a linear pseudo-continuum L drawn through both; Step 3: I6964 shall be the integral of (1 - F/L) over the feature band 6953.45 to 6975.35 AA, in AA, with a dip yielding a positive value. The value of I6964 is 1.0 AA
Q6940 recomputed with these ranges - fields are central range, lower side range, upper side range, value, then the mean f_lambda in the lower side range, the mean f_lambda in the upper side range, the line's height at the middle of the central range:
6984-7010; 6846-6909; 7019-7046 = -0.069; 5.76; 5.69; 5.71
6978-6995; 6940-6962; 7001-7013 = -0.149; 5.4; 5.65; 5.56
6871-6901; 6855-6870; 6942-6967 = -0.150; 5.05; 5.52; 5.17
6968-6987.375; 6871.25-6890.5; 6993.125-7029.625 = -0.037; 5.98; 5.7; 5.77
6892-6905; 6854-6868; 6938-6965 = -0.146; 4.97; 5.47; 5.17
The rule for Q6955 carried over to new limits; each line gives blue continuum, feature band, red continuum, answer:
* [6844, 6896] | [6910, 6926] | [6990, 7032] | -0.08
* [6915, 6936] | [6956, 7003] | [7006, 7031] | -0.04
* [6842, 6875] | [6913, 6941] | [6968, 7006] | 0.00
